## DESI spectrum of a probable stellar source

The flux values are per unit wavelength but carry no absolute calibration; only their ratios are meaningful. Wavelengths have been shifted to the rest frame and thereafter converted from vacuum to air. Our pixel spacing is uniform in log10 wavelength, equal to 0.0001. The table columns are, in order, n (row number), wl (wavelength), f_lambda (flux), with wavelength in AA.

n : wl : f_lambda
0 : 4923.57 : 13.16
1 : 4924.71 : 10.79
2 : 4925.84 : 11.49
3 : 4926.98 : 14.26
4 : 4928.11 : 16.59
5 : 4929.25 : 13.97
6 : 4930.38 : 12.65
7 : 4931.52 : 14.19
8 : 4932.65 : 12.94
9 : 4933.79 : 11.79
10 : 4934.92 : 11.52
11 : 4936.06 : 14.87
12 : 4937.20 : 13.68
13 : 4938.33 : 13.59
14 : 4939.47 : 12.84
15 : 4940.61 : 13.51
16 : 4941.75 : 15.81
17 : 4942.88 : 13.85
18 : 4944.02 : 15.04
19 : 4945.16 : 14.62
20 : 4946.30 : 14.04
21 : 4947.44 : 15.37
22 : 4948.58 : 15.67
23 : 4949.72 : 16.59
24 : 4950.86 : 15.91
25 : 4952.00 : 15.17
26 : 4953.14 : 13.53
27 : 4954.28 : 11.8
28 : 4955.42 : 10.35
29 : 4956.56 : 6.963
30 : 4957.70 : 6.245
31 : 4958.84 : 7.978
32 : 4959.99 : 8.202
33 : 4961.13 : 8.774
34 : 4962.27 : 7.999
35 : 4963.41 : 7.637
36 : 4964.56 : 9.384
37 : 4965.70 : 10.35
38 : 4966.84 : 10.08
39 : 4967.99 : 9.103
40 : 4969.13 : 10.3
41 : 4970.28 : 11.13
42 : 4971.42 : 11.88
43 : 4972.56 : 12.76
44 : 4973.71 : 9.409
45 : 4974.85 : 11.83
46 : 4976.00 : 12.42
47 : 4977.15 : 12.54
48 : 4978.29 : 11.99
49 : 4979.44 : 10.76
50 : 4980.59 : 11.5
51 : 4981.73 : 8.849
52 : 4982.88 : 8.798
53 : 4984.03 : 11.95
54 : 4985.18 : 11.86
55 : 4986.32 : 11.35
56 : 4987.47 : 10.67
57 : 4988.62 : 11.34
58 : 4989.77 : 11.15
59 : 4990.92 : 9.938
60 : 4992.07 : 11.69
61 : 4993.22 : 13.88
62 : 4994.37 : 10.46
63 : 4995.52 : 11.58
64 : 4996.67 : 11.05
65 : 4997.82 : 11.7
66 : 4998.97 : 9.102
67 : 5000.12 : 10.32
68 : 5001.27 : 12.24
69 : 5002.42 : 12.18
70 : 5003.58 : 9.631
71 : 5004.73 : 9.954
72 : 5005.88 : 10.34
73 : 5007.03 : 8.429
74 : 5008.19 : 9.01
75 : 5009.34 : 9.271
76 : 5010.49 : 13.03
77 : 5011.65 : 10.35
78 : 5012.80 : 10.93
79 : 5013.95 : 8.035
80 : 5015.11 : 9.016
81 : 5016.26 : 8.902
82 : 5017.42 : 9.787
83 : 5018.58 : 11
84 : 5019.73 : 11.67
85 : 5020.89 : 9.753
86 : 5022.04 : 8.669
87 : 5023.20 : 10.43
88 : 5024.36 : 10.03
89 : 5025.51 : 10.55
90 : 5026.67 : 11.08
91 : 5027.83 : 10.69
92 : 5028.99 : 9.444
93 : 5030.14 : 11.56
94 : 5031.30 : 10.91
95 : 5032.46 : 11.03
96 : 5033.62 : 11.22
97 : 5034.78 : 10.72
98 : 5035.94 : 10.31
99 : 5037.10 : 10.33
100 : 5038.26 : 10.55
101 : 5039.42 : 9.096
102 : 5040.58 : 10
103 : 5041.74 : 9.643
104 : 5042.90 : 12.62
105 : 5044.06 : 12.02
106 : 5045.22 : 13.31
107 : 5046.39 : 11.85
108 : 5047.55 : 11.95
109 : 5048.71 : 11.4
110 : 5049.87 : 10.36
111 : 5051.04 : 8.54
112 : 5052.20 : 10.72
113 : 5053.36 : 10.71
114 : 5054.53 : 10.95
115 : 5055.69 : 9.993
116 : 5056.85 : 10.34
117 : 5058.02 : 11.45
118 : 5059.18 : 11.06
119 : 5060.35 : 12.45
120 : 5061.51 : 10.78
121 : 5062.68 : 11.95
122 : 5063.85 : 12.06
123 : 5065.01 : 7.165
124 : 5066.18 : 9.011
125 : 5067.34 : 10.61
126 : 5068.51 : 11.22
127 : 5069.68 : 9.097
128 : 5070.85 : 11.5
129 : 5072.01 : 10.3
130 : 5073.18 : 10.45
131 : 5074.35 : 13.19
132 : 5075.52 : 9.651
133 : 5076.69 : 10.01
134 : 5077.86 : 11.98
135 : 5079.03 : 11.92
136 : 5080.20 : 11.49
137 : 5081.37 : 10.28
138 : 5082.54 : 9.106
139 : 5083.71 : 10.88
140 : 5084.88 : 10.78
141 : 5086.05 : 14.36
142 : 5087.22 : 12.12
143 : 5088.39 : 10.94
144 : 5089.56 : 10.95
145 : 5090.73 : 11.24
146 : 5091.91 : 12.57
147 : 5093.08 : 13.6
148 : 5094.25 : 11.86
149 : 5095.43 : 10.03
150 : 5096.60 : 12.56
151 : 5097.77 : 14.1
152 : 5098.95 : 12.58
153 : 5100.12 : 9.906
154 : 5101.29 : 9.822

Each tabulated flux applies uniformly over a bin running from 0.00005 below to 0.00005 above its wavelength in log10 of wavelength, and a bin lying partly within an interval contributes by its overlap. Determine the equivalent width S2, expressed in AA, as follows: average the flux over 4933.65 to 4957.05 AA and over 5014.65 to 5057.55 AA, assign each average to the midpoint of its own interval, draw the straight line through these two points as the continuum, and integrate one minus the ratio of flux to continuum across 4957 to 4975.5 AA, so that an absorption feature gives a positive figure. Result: 4.8 AA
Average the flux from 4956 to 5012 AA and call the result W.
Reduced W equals 10.4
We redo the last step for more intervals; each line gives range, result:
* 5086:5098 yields 12.1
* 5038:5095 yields 11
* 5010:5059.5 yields 10.6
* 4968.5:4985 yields 11.2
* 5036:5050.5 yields 11.1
